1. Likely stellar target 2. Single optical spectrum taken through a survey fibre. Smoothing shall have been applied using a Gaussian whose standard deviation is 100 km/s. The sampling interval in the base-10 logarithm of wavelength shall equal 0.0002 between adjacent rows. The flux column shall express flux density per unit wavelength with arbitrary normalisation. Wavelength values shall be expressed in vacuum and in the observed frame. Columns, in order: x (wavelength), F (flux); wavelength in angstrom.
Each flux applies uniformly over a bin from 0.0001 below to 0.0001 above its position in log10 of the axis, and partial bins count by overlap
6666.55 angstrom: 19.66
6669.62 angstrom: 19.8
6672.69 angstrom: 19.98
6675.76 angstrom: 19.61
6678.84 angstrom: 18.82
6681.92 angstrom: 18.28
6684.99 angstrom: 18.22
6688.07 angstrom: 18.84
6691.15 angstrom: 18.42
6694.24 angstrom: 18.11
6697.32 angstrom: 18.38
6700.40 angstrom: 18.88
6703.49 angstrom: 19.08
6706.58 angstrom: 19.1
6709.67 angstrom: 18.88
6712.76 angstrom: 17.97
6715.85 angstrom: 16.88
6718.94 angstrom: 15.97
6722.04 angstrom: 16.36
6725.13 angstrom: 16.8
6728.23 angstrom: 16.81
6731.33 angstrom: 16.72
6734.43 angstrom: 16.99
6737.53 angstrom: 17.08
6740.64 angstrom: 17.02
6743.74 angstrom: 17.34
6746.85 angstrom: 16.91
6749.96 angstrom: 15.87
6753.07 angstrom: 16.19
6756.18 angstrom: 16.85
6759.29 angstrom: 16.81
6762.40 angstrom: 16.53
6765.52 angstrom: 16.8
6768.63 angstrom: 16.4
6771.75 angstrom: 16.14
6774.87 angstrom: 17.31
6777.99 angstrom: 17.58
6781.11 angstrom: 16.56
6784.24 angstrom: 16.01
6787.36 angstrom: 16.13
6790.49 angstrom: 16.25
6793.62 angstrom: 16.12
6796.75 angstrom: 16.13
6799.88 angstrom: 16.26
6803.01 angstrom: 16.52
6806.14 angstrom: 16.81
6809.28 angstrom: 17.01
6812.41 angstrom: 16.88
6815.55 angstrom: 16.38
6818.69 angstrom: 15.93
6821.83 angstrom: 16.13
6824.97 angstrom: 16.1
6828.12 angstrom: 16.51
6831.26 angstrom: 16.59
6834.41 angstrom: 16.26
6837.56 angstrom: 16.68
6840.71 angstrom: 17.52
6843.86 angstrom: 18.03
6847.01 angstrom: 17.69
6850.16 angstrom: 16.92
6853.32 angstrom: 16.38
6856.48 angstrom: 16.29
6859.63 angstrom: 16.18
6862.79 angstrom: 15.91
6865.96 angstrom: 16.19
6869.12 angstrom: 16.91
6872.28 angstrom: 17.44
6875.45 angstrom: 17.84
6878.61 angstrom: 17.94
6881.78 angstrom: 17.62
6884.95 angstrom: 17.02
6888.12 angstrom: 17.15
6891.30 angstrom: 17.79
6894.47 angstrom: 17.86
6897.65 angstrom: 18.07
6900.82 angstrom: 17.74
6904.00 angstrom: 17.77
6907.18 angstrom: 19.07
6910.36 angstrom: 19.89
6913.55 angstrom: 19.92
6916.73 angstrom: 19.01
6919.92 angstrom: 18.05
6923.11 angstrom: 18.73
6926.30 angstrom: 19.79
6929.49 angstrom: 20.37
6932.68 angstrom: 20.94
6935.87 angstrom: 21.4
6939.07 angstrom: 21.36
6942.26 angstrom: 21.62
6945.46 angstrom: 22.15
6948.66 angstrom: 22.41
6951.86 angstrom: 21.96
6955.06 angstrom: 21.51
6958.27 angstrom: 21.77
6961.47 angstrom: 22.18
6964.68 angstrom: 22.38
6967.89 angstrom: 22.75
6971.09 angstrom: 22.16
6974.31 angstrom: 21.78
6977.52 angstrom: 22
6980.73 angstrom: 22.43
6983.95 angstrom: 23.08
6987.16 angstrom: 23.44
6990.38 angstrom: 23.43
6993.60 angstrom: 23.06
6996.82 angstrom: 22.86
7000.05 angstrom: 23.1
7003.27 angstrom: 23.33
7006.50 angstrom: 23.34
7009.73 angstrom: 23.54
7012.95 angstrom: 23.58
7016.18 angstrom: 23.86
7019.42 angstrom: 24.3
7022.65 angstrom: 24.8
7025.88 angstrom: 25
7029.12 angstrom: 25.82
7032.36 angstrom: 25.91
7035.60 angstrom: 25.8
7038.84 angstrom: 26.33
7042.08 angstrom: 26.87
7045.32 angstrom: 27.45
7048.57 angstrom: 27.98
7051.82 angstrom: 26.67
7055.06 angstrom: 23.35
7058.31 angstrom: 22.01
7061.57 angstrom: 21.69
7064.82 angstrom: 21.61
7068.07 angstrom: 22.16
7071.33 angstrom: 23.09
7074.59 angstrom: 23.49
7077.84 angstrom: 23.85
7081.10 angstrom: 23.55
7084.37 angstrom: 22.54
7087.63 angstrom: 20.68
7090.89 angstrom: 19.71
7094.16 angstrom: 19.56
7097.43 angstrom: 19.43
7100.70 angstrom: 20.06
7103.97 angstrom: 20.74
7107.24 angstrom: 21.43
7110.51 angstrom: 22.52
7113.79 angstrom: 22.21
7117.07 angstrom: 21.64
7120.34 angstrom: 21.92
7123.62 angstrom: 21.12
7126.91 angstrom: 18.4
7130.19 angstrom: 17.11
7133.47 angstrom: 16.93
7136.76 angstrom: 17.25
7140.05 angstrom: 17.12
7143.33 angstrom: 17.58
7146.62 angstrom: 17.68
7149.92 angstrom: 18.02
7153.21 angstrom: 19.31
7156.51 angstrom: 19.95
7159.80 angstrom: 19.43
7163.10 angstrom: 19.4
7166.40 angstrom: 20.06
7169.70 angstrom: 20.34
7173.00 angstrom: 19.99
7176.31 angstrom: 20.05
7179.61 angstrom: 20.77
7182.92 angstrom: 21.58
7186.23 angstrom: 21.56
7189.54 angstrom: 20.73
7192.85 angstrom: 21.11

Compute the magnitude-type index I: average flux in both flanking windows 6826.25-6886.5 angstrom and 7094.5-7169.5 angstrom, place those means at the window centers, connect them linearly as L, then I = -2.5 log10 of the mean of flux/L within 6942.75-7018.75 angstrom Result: -0.25 mag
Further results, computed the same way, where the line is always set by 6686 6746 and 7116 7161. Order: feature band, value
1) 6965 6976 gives -0.210 mag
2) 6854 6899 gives 0.058 mag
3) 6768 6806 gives 0.087 mag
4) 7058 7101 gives -0.167 mag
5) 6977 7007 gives -0.244 mag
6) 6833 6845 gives 0.055 mag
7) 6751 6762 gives 0.075 mag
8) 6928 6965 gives -0.184 mag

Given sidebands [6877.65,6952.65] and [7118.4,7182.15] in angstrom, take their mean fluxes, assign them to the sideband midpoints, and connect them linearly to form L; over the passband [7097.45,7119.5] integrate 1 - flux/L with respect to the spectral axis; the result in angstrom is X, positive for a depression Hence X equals -2.5 angstrom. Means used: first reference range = 19.4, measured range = 21.3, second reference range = 19.1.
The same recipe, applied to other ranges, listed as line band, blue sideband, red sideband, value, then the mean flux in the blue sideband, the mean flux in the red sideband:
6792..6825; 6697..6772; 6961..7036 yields 4.4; 17.1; 23.5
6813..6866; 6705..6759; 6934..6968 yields 7.7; 17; 21.9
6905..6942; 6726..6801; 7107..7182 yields -4.2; 16.6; 19.6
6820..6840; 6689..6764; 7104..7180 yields 1.6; 17.3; 19.6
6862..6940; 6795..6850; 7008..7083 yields 3.9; 16.7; 24.5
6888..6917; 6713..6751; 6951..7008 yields 3.2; 16.8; 22.6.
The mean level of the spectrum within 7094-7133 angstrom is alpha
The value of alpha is 20.4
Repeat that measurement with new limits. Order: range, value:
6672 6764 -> 17.6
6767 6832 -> 16.5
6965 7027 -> 23.2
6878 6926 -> 18.3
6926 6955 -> 21.4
